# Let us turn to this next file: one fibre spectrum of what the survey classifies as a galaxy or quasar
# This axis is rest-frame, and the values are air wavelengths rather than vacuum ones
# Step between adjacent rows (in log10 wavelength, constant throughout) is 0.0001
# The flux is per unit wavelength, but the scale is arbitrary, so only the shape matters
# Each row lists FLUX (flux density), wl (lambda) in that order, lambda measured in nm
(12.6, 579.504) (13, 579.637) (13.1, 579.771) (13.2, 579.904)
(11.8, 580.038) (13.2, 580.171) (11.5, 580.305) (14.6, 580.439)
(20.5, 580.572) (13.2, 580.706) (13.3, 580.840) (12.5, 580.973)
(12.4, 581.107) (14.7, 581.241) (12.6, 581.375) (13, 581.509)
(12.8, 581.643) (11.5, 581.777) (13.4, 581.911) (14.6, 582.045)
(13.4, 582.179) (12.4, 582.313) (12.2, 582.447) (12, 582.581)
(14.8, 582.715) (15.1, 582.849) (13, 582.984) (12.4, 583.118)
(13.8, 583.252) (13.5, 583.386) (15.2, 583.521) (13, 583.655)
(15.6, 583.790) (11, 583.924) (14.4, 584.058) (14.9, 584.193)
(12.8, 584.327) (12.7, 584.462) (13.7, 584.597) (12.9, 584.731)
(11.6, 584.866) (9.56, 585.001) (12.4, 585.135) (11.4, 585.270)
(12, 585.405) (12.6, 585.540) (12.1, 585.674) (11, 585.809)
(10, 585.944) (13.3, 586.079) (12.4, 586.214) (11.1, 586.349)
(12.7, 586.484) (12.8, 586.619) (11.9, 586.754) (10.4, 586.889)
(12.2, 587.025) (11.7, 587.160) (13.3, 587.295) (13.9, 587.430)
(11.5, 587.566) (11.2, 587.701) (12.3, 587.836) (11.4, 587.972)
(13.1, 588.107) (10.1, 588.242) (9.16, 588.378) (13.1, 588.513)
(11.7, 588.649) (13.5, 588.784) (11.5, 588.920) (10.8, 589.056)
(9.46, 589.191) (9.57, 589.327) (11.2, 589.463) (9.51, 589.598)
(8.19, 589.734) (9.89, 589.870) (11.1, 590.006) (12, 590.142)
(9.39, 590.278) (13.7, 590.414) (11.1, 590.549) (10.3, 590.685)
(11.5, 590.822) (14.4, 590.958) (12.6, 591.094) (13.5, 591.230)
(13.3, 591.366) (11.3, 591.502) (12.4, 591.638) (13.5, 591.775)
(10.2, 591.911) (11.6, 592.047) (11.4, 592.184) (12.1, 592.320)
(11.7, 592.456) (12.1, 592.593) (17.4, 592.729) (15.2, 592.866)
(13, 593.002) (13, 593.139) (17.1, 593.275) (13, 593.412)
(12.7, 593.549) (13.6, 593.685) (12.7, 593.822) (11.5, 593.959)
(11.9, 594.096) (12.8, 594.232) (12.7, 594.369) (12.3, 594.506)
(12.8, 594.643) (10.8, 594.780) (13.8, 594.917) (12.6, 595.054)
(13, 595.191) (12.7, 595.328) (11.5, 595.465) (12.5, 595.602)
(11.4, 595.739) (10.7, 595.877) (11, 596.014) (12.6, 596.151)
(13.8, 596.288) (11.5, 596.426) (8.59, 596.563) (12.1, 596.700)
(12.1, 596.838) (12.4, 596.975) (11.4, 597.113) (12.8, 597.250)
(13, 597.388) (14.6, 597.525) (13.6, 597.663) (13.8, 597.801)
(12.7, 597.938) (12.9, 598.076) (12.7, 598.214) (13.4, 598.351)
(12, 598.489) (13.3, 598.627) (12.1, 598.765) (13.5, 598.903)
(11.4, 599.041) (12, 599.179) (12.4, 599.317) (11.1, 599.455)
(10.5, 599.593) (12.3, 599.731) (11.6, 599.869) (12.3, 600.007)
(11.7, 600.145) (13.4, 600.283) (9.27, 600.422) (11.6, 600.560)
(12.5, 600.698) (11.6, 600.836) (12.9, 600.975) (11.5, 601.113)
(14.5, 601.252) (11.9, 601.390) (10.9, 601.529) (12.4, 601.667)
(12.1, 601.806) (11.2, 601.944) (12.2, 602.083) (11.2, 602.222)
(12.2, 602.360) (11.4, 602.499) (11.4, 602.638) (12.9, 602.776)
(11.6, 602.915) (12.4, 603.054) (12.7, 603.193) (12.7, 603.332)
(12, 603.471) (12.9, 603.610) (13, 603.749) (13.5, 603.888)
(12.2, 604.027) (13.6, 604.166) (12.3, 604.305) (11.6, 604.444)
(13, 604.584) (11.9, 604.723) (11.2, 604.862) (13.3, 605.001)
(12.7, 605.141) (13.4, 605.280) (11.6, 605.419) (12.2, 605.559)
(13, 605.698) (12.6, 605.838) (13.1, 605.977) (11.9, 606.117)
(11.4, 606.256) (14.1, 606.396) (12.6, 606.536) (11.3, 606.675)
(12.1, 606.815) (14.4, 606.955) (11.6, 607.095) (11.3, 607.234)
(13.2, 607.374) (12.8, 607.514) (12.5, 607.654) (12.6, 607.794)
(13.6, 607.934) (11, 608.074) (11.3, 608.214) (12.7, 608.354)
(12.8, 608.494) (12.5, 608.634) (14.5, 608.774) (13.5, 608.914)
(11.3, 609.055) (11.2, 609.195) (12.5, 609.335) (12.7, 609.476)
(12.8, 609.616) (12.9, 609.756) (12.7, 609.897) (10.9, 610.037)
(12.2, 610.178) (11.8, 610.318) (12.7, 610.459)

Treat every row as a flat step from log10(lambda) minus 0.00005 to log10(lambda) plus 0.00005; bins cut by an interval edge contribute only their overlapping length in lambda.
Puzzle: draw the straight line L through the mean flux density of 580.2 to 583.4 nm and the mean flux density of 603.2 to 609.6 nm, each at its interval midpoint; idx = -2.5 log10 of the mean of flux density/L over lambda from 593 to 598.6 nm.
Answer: 0.031 mag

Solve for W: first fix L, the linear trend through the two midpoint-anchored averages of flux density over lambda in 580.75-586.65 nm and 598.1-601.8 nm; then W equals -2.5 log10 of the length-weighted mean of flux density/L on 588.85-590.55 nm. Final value 0.19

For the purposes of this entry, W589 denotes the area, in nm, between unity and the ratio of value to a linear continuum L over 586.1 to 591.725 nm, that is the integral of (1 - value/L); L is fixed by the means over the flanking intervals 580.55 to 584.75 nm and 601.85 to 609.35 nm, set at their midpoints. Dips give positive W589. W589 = 0.66 nm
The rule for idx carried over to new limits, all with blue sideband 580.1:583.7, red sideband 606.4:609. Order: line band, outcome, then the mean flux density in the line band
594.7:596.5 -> 0.08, 12.1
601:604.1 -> 0.05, 12.2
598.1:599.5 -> 0.04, 12.4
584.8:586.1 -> 0.16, 11.5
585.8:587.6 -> 0.11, 12.1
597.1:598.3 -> -0.02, 13.1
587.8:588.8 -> 0.14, 11.7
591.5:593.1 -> 0.04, 12.7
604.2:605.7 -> 0.03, 12.4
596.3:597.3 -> 0.12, 11.7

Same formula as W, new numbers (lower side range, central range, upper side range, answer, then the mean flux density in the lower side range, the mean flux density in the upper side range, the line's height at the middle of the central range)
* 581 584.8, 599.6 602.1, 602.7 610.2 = 0.06 mag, 13.3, 12.5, 12.7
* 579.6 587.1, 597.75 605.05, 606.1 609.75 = 0.03 mag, 12.9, 12.5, 12.6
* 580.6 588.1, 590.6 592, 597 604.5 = 0.02 mag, 12.7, 12.3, 12.5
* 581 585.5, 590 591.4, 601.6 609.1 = 0.06 mag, 13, 12.4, 12.8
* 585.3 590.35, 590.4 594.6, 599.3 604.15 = -0.10 mag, 11.4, 12.1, 11.6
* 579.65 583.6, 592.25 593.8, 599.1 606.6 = -0.08 mag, 13.4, 12.2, 12.8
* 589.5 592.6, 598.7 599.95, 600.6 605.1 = 0.02 mag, 11.6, 12.3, 12.1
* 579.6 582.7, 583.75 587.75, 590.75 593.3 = 0.07 mag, 13.3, 12.9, 13.1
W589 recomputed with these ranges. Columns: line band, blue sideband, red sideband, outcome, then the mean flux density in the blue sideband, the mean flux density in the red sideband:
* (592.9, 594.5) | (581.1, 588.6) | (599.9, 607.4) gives -0.087 nm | 12.6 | 12.3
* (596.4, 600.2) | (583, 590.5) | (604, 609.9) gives -0.006 nm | 12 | 12.5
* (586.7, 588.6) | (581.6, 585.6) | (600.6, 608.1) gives 0.161 nm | 13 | 12.4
